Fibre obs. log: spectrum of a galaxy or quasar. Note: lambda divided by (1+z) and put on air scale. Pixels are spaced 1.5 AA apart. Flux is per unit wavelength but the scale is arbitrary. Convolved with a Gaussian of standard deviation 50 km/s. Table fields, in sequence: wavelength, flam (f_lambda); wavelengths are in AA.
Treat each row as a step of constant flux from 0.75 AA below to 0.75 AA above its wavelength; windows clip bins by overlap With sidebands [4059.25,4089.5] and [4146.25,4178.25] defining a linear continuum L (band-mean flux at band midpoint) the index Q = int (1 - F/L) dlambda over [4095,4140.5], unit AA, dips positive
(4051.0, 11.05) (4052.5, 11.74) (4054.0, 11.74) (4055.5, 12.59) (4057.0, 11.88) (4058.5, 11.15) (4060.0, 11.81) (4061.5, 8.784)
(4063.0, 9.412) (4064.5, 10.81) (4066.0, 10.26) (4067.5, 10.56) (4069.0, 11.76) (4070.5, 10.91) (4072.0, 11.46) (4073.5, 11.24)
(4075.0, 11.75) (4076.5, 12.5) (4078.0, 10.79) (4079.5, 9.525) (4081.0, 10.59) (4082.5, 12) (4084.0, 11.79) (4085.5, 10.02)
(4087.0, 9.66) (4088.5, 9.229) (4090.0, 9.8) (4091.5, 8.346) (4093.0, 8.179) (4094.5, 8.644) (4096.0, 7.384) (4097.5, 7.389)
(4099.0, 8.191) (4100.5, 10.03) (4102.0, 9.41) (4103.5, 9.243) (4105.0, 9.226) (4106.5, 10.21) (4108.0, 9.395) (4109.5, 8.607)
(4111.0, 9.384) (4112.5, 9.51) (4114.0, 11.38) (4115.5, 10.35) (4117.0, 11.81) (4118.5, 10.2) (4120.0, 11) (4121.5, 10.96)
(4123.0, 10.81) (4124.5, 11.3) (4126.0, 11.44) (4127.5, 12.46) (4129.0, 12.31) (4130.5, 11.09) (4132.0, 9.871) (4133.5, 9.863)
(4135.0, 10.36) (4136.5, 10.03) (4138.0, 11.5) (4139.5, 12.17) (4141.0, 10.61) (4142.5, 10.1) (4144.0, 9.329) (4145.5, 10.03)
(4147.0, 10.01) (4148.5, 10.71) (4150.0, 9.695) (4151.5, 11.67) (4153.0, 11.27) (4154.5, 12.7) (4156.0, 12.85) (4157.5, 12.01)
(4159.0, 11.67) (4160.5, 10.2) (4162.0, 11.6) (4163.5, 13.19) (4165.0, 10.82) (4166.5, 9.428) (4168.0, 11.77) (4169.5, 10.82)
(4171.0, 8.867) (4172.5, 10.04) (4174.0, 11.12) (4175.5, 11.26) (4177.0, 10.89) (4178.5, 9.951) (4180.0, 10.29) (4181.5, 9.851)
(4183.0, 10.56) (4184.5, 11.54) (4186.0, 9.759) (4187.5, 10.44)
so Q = 2.8 AA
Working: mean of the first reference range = 10.7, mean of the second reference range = 11.1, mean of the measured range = 10.2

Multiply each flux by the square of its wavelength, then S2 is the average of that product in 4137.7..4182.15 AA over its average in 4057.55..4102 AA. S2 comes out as 1.12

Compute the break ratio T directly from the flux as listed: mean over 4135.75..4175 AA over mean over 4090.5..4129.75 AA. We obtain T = 1.1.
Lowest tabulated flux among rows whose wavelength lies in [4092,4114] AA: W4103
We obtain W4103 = 7.384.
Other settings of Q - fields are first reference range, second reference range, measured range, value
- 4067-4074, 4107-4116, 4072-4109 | 2.5 AA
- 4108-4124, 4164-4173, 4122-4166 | -3.0 AA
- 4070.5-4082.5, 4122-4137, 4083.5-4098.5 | 2.9 AA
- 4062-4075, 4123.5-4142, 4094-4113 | 3.4 AA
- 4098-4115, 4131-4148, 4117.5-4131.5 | -1.8 AA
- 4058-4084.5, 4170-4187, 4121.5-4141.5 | -0.8 AA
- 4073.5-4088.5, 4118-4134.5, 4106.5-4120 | 1.0 AA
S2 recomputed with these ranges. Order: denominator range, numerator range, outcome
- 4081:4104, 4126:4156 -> 1.20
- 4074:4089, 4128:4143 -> 1.03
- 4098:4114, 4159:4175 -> 1.19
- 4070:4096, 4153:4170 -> 1.17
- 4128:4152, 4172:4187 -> 1.01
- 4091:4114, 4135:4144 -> 1.22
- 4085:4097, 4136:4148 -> 1.21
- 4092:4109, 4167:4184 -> 1.23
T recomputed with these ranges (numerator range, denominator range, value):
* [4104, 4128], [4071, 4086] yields 0.94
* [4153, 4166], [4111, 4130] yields 1.07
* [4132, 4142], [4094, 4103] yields 1.25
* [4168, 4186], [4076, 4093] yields 1.02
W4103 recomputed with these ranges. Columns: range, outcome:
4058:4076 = 8.784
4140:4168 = 9.329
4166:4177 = 8.867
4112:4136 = 9.51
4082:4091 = 9.229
